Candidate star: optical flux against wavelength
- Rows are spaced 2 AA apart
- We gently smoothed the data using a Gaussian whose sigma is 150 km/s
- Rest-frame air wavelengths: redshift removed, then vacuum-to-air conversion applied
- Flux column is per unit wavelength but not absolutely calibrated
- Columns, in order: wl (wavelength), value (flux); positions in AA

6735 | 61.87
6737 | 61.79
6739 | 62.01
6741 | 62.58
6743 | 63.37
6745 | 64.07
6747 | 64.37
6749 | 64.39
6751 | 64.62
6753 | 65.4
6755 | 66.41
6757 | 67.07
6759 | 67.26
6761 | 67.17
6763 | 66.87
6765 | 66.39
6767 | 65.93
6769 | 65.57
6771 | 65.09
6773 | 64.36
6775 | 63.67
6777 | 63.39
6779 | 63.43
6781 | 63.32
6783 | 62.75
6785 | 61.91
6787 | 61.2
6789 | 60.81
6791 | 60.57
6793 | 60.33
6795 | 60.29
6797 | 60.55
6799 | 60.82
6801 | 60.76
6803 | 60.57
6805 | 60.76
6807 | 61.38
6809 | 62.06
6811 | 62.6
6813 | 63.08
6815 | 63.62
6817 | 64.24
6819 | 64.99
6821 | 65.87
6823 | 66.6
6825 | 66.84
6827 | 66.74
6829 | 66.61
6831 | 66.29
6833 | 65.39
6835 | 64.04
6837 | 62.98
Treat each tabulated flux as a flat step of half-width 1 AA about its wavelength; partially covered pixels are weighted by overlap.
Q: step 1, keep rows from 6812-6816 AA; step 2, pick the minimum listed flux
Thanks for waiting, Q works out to 63.08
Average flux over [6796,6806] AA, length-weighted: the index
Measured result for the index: 60.7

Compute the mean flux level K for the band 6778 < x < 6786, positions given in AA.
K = 62.9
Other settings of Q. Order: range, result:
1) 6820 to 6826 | 65.87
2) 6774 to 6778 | 63.39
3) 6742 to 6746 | 63.37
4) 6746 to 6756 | 64.37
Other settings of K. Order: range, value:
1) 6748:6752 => 64.5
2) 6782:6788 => 62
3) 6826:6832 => 66.5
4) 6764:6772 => 65.7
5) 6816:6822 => 65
